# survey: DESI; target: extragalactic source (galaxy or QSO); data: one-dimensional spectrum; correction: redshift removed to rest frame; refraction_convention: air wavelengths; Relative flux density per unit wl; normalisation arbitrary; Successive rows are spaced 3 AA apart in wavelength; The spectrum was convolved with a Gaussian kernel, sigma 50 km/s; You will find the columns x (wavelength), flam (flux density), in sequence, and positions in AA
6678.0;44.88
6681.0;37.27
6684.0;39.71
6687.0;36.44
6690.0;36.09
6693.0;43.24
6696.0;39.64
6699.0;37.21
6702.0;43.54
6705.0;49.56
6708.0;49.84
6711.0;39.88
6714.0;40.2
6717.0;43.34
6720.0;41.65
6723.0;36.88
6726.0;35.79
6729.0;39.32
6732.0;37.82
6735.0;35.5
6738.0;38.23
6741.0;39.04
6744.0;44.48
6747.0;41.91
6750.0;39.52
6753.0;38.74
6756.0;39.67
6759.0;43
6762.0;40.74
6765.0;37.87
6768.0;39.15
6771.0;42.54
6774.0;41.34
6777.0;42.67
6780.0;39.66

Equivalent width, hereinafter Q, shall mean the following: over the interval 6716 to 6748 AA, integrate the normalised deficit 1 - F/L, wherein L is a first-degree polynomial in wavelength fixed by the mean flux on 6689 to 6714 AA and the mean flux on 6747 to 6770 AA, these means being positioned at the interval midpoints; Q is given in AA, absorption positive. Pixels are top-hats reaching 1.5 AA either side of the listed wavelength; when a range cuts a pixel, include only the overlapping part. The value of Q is 1.4 AA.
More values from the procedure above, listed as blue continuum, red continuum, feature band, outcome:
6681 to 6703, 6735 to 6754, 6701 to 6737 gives -1.3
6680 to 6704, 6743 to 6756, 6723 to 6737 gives 1.1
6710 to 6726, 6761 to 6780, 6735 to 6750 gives 0.0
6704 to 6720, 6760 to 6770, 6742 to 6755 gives 0.0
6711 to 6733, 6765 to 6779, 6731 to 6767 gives 0.5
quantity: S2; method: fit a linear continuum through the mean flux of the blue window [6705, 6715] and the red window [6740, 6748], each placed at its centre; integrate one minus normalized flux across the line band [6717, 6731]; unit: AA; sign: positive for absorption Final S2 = 1.5 AA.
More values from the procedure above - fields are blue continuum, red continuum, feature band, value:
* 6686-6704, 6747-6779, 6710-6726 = 0.0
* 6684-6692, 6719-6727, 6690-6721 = -4.0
